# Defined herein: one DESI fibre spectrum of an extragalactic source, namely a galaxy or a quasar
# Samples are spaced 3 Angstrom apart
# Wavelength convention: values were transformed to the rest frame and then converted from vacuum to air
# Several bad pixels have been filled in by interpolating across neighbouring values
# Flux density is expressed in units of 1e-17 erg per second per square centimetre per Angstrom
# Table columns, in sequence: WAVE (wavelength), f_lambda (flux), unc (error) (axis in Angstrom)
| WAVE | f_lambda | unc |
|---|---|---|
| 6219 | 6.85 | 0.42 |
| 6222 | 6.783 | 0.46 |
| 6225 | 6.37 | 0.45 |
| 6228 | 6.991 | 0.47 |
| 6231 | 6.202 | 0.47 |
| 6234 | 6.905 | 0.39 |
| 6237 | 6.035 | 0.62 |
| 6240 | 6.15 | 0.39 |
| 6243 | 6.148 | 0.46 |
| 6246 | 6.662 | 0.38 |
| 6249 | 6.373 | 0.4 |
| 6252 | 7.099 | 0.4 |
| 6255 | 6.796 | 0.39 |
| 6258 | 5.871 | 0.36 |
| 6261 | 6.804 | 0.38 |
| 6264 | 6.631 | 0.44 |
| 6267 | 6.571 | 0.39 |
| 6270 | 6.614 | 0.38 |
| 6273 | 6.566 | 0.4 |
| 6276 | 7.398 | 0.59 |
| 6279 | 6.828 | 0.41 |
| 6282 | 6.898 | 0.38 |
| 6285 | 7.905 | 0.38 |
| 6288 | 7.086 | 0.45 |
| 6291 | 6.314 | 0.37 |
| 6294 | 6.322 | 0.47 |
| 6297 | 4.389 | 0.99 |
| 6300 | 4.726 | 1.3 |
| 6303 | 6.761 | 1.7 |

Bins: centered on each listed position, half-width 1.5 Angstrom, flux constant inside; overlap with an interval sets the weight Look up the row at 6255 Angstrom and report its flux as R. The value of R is 6.796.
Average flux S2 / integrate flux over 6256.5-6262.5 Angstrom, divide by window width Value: 6.34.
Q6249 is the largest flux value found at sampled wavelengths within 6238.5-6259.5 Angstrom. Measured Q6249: 7.099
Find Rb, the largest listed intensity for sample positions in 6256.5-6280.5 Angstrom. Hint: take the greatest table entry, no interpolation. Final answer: 7.398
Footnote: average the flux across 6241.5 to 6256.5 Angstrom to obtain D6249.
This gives 6.62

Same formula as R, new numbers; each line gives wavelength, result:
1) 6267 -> 6.571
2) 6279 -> 6.828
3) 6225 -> 6.37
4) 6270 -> 6.614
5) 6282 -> 6.898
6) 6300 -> 4.726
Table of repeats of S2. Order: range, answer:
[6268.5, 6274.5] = 6.59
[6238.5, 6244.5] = 6.15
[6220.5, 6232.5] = 6.59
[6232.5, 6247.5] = 6.38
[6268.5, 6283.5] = 6.86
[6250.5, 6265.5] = 6.64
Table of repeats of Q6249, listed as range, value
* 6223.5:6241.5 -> 6.991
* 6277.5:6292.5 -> 7.905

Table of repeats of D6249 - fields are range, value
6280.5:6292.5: 7.05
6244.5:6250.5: 6.52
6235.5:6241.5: 6.09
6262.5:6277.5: 6.76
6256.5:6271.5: 6.5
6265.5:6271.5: 6.59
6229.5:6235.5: 6.55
